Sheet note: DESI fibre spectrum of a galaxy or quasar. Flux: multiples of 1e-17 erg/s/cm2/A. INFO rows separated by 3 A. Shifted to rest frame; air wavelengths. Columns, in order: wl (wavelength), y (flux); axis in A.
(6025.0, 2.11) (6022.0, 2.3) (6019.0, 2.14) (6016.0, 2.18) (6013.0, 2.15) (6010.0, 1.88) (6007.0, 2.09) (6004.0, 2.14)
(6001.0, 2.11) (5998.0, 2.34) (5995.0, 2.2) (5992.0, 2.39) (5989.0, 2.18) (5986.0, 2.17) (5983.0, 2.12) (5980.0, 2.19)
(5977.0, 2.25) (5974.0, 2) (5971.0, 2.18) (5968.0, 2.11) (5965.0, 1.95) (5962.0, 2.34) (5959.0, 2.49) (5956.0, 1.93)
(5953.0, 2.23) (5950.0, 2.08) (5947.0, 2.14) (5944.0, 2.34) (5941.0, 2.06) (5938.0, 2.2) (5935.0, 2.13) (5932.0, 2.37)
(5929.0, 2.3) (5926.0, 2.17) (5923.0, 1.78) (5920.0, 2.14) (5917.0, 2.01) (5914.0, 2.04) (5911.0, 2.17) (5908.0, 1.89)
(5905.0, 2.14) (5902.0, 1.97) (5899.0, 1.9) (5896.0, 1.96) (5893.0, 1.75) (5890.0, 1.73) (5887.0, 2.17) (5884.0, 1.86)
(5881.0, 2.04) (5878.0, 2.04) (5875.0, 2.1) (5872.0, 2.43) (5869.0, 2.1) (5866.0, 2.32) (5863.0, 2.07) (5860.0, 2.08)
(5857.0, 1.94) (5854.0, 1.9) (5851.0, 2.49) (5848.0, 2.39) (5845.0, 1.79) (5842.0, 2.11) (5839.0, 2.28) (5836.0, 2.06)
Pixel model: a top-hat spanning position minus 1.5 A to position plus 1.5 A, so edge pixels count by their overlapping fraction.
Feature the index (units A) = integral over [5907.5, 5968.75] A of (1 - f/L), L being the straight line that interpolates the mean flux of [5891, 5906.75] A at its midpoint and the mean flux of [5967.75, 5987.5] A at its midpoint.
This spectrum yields -3.0 A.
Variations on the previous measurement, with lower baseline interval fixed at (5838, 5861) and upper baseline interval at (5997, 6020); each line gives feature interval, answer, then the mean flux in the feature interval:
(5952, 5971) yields -0.46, 2.17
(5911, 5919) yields 0.23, 2.06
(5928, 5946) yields -0.91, 2.23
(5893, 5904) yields 1.01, 1.93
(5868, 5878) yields -0.33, 2.19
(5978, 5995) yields -0.70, 2.21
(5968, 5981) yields -0.16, 2.15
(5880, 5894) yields 1.39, 1.91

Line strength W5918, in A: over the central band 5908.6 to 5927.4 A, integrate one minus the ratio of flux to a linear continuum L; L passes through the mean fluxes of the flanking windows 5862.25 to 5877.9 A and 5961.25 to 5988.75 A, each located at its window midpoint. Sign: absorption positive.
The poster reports 1.1 A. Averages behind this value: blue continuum 2.2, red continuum 2.14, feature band 2.04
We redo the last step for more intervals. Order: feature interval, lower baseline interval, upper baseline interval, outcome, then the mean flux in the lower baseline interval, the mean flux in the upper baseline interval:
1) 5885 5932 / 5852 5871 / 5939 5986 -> 2.3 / 2.09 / 2.16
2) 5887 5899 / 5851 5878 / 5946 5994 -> 1.5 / 2.13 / 2.17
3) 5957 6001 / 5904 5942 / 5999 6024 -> -1.7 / 2.11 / 2.13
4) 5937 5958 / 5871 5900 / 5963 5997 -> -0.4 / 1.99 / 2.16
